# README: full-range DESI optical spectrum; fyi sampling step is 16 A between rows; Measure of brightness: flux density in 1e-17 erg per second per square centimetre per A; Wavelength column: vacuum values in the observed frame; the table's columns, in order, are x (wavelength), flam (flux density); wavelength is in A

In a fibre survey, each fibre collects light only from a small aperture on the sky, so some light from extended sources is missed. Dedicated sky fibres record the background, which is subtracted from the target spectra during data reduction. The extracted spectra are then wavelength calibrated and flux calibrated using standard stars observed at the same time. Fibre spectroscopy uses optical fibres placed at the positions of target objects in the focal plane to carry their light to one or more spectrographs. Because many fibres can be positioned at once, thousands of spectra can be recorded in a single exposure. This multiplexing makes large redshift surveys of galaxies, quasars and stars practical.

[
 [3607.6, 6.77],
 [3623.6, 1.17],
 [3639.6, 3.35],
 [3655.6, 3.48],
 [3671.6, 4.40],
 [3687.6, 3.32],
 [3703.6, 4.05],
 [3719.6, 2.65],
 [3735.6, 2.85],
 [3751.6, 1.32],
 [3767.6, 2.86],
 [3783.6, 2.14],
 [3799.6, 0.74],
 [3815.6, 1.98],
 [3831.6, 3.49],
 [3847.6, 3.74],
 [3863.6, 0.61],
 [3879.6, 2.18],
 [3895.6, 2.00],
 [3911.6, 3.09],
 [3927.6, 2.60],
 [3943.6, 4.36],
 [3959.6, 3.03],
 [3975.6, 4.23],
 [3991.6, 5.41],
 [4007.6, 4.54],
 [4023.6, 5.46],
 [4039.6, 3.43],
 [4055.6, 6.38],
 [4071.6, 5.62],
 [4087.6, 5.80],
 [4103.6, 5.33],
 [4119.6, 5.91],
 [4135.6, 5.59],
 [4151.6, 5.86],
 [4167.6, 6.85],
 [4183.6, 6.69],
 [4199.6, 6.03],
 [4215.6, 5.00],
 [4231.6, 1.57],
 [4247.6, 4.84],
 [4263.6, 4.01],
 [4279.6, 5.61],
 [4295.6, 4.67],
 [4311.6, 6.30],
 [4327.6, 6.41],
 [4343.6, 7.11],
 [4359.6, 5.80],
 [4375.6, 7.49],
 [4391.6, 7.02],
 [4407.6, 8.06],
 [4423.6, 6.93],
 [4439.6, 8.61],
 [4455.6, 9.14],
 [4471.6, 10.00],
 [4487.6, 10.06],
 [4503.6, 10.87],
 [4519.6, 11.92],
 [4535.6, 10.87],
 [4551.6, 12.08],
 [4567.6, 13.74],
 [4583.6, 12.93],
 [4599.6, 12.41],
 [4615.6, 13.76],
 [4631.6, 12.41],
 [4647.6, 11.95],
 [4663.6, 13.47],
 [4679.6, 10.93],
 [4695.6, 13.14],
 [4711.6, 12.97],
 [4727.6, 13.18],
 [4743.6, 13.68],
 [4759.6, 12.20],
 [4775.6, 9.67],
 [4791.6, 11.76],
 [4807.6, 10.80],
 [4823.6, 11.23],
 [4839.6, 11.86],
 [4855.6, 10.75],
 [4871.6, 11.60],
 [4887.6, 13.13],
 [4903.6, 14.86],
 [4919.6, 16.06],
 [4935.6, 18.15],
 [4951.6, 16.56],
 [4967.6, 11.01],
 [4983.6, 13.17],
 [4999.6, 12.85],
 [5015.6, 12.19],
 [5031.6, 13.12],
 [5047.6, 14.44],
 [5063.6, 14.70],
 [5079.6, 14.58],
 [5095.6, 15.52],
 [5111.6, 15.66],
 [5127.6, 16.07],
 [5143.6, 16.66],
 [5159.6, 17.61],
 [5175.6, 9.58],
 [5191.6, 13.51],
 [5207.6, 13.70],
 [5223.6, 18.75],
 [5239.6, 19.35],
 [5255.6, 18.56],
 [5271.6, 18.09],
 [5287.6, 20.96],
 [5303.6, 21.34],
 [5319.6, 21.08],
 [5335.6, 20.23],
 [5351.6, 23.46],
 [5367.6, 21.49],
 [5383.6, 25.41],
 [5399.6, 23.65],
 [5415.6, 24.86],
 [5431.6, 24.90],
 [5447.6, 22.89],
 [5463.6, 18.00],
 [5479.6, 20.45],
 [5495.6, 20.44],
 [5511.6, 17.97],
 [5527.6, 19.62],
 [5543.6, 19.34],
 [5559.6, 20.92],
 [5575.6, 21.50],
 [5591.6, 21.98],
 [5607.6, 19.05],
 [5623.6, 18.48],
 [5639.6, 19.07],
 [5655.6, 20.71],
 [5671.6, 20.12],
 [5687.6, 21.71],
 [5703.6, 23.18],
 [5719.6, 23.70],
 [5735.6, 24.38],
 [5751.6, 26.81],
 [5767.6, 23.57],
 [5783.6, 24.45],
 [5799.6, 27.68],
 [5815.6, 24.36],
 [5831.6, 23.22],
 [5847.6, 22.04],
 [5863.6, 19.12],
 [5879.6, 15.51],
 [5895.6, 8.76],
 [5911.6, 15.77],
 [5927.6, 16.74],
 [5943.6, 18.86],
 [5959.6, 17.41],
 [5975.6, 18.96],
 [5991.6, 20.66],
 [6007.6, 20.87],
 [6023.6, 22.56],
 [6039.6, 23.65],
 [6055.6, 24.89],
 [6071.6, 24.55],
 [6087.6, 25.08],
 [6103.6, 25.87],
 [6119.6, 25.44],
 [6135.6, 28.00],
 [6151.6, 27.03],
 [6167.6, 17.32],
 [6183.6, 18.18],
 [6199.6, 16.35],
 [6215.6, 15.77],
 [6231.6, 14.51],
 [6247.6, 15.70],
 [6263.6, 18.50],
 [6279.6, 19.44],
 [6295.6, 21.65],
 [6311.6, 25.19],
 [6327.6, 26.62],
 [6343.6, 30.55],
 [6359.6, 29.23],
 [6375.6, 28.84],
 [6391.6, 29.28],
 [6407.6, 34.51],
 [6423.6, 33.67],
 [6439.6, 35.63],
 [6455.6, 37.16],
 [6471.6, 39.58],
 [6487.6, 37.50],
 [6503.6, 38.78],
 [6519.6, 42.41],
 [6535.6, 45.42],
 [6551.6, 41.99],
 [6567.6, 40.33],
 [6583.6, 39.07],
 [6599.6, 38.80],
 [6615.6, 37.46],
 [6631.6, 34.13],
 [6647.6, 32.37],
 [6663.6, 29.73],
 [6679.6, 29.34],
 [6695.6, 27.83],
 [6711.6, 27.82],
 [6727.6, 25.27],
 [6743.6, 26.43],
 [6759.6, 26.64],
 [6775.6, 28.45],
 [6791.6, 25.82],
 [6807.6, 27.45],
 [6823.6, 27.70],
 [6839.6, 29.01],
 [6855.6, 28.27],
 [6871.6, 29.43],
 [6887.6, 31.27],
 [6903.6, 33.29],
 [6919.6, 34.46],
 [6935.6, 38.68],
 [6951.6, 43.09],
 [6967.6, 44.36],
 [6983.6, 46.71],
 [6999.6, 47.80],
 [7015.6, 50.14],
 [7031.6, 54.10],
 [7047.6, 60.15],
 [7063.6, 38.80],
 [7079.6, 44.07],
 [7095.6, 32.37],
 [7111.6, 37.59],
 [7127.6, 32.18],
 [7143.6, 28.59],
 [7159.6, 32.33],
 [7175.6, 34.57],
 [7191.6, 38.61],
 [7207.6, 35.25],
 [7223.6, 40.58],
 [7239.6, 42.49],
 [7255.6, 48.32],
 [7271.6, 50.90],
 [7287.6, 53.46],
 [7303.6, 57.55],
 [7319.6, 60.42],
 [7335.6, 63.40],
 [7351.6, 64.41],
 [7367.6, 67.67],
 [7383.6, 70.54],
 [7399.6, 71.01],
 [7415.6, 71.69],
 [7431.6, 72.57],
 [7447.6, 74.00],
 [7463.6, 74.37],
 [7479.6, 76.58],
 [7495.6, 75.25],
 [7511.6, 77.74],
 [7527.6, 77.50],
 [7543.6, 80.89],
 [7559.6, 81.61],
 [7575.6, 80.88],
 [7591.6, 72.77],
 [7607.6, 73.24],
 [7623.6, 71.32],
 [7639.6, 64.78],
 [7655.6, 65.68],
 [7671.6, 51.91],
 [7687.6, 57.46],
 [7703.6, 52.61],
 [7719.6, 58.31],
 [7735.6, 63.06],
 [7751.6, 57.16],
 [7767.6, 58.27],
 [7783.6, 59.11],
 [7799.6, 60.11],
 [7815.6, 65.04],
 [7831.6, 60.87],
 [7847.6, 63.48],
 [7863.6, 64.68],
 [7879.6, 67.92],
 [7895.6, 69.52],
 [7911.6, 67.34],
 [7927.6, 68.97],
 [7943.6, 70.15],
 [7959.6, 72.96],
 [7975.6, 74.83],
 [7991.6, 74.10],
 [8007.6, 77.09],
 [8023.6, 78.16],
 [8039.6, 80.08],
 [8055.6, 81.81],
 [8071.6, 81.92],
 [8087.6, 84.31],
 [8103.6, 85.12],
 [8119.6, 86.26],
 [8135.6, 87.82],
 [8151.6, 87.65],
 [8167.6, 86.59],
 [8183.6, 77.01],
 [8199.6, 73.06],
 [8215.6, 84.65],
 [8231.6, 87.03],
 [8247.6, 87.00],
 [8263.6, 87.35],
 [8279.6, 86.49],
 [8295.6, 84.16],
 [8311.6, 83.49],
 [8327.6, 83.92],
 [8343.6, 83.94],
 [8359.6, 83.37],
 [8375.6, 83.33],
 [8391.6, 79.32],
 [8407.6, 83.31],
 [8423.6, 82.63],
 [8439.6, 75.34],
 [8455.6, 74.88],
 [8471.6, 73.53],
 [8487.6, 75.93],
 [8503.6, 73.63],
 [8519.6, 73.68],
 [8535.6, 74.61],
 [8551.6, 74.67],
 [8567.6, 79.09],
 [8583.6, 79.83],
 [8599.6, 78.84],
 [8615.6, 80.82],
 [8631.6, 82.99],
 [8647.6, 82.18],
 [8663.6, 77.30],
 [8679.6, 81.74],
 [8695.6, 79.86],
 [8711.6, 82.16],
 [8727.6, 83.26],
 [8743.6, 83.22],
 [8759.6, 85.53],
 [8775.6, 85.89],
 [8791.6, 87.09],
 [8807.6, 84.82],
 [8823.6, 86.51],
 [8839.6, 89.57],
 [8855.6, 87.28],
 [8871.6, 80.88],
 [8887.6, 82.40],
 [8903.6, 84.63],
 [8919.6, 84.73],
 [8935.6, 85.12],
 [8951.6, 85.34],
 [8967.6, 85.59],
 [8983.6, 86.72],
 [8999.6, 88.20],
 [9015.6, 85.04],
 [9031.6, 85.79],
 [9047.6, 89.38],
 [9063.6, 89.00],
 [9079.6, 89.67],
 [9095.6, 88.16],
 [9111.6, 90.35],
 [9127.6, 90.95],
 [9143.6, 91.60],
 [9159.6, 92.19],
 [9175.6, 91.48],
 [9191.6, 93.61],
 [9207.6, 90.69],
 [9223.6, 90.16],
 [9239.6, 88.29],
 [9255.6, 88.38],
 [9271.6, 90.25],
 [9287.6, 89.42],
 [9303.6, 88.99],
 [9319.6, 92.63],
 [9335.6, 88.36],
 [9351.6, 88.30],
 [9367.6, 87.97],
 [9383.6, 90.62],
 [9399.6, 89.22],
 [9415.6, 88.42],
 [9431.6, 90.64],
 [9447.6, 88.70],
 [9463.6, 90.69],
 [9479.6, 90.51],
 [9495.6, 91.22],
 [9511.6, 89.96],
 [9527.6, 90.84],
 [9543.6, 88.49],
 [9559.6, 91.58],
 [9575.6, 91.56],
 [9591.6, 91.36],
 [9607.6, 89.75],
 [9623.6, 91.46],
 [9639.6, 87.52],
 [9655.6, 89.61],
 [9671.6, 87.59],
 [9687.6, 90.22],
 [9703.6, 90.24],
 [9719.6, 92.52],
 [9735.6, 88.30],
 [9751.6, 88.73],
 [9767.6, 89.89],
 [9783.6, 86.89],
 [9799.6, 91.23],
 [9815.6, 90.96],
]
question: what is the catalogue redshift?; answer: 0.000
